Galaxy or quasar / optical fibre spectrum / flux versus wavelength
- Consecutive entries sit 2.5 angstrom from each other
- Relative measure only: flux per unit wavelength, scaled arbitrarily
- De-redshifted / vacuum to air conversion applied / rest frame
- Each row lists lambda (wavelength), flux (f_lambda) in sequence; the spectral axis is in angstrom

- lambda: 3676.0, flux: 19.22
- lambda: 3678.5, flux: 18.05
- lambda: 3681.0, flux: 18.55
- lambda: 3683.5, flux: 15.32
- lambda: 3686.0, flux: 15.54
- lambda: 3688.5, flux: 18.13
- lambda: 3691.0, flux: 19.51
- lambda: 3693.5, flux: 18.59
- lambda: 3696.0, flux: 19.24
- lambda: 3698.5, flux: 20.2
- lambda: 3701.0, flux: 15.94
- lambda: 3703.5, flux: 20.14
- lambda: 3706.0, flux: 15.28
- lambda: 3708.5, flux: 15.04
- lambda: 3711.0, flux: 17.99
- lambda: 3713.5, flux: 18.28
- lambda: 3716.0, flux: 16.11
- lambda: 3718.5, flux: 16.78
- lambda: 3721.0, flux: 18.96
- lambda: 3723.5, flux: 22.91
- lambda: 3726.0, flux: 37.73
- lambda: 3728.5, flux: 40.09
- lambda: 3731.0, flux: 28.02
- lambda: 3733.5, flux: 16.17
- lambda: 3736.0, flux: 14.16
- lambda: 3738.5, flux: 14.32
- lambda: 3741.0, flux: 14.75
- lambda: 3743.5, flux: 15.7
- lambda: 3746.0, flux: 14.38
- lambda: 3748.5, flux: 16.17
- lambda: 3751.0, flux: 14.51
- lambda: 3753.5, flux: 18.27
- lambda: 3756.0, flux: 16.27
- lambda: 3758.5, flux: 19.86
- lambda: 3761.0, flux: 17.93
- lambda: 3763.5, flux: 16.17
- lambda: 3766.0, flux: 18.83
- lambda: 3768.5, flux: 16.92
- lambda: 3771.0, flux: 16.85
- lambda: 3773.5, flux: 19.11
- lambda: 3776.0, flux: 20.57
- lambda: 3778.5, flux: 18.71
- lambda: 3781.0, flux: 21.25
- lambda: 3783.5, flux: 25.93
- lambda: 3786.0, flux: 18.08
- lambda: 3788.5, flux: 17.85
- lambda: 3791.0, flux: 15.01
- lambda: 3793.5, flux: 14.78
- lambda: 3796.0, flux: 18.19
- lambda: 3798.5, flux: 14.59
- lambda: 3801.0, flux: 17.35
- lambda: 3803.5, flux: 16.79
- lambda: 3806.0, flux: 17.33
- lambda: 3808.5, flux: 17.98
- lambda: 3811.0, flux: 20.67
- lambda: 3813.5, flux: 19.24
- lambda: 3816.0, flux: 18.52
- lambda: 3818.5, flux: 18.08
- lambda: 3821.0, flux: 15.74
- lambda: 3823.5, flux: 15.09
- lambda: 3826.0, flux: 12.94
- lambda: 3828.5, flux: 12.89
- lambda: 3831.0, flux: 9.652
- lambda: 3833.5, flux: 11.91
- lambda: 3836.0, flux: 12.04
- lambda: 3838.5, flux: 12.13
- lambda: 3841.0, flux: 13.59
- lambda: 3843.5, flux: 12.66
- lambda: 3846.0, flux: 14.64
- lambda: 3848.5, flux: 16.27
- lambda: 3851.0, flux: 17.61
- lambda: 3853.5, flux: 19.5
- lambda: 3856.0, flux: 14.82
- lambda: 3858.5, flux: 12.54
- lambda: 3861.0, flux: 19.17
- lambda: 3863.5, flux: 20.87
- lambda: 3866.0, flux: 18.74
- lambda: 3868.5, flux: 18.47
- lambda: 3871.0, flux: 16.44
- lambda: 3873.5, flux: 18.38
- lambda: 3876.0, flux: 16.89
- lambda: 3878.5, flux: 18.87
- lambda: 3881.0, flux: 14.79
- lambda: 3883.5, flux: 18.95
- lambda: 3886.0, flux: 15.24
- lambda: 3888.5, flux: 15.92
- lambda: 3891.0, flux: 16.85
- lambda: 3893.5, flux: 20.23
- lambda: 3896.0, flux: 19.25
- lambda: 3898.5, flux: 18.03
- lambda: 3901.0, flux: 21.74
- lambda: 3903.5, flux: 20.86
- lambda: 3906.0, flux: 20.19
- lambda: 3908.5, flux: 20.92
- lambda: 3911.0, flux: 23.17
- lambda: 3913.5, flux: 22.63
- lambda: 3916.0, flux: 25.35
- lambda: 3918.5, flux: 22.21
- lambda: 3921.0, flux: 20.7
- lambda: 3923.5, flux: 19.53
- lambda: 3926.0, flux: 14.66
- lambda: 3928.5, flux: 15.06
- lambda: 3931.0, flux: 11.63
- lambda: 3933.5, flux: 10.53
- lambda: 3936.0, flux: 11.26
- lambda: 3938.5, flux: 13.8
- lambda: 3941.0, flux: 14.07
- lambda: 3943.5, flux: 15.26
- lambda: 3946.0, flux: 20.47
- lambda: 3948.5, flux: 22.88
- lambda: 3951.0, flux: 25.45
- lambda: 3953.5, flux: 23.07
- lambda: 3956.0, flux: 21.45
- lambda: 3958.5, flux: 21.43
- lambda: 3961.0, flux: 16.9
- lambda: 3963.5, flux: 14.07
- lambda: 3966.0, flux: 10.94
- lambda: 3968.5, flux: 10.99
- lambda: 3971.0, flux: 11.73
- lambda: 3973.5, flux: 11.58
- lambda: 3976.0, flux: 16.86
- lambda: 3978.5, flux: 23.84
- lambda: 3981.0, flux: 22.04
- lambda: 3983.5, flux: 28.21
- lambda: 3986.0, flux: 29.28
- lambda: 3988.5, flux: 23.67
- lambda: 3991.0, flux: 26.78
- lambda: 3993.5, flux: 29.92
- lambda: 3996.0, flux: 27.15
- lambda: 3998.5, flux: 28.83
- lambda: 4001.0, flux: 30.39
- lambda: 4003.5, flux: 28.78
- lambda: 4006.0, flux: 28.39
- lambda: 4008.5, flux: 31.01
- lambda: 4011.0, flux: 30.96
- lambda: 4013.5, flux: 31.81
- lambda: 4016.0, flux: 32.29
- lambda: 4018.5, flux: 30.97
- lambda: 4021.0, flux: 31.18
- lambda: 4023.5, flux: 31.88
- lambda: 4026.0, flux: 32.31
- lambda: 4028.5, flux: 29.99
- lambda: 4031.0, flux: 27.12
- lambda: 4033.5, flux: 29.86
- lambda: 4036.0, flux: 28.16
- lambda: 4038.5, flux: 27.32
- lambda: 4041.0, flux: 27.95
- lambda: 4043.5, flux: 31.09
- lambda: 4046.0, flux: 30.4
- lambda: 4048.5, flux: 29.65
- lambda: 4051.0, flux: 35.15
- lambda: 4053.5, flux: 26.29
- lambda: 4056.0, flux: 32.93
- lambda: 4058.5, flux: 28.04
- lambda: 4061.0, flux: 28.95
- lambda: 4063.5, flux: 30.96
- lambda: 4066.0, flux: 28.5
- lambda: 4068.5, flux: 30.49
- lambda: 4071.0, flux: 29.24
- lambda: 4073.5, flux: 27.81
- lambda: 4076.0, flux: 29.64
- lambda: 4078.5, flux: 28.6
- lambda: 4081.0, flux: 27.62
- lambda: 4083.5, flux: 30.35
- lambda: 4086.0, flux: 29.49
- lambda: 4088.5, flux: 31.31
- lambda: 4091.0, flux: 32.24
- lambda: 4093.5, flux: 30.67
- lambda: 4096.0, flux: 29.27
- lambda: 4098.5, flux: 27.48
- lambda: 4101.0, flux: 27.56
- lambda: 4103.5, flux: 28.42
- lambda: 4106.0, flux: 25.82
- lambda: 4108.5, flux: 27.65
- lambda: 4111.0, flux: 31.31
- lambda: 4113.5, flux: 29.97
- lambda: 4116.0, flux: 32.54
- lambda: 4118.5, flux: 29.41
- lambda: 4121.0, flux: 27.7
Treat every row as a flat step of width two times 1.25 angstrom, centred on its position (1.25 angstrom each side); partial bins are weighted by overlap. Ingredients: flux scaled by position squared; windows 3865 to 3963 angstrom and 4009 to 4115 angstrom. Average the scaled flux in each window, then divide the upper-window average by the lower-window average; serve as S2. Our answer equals 1.73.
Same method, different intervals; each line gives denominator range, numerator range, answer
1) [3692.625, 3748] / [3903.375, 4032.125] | 1.31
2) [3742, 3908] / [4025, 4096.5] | 1.96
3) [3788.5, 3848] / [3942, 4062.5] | 1.85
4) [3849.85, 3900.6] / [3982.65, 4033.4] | 1.79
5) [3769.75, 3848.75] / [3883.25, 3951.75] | 1.18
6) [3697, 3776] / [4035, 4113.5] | 1.85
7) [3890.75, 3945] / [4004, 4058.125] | 1.77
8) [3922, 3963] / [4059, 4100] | 1.82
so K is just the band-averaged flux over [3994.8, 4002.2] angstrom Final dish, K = 28.8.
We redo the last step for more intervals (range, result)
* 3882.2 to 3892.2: 16.7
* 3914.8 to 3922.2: 22.7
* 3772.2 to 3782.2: 19.9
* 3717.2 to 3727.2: 24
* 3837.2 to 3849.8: 13.9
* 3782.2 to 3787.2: 22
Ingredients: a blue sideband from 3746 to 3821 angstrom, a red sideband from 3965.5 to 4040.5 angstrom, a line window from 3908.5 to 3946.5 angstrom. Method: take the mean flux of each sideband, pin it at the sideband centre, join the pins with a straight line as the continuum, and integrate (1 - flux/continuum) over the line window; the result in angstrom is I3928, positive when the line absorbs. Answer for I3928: 9.6 angstrom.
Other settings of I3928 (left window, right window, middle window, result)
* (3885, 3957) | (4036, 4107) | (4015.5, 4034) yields -3.3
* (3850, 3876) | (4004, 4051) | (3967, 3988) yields 5.7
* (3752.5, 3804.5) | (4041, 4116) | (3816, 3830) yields 3.2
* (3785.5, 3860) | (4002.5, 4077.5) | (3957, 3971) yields 5.7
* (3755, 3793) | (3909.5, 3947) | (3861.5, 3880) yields -0.6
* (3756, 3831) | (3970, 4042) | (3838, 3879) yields 7.9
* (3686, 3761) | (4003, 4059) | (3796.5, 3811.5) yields 3.2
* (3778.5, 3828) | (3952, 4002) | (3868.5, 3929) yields 2.0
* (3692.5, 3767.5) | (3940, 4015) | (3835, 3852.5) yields 5.4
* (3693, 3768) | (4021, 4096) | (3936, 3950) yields 4.9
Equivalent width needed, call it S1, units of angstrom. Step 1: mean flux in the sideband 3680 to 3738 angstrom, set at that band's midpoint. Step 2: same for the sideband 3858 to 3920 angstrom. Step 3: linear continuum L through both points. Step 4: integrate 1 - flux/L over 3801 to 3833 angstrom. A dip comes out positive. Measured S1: 5.4 angstrom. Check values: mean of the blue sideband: 19.9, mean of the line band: 16.2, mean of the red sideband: 19.2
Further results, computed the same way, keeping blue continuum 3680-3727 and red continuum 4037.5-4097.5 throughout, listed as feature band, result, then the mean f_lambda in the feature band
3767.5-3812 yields 6.67 angstrom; 18.2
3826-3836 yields 4.82 angstrom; 11.7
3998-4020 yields -1.92 angstrom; 30.4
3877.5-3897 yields 5.52 angstrom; 17.5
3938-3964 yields 6.92 angstrom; 19.3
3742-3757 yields 3.25 angstrom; 15.9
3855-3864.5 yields 2.72 angstrom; 16.8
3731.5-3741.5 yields 2.01 angstrom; 15.8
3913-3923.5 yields 1.22 angstrom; 22.3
